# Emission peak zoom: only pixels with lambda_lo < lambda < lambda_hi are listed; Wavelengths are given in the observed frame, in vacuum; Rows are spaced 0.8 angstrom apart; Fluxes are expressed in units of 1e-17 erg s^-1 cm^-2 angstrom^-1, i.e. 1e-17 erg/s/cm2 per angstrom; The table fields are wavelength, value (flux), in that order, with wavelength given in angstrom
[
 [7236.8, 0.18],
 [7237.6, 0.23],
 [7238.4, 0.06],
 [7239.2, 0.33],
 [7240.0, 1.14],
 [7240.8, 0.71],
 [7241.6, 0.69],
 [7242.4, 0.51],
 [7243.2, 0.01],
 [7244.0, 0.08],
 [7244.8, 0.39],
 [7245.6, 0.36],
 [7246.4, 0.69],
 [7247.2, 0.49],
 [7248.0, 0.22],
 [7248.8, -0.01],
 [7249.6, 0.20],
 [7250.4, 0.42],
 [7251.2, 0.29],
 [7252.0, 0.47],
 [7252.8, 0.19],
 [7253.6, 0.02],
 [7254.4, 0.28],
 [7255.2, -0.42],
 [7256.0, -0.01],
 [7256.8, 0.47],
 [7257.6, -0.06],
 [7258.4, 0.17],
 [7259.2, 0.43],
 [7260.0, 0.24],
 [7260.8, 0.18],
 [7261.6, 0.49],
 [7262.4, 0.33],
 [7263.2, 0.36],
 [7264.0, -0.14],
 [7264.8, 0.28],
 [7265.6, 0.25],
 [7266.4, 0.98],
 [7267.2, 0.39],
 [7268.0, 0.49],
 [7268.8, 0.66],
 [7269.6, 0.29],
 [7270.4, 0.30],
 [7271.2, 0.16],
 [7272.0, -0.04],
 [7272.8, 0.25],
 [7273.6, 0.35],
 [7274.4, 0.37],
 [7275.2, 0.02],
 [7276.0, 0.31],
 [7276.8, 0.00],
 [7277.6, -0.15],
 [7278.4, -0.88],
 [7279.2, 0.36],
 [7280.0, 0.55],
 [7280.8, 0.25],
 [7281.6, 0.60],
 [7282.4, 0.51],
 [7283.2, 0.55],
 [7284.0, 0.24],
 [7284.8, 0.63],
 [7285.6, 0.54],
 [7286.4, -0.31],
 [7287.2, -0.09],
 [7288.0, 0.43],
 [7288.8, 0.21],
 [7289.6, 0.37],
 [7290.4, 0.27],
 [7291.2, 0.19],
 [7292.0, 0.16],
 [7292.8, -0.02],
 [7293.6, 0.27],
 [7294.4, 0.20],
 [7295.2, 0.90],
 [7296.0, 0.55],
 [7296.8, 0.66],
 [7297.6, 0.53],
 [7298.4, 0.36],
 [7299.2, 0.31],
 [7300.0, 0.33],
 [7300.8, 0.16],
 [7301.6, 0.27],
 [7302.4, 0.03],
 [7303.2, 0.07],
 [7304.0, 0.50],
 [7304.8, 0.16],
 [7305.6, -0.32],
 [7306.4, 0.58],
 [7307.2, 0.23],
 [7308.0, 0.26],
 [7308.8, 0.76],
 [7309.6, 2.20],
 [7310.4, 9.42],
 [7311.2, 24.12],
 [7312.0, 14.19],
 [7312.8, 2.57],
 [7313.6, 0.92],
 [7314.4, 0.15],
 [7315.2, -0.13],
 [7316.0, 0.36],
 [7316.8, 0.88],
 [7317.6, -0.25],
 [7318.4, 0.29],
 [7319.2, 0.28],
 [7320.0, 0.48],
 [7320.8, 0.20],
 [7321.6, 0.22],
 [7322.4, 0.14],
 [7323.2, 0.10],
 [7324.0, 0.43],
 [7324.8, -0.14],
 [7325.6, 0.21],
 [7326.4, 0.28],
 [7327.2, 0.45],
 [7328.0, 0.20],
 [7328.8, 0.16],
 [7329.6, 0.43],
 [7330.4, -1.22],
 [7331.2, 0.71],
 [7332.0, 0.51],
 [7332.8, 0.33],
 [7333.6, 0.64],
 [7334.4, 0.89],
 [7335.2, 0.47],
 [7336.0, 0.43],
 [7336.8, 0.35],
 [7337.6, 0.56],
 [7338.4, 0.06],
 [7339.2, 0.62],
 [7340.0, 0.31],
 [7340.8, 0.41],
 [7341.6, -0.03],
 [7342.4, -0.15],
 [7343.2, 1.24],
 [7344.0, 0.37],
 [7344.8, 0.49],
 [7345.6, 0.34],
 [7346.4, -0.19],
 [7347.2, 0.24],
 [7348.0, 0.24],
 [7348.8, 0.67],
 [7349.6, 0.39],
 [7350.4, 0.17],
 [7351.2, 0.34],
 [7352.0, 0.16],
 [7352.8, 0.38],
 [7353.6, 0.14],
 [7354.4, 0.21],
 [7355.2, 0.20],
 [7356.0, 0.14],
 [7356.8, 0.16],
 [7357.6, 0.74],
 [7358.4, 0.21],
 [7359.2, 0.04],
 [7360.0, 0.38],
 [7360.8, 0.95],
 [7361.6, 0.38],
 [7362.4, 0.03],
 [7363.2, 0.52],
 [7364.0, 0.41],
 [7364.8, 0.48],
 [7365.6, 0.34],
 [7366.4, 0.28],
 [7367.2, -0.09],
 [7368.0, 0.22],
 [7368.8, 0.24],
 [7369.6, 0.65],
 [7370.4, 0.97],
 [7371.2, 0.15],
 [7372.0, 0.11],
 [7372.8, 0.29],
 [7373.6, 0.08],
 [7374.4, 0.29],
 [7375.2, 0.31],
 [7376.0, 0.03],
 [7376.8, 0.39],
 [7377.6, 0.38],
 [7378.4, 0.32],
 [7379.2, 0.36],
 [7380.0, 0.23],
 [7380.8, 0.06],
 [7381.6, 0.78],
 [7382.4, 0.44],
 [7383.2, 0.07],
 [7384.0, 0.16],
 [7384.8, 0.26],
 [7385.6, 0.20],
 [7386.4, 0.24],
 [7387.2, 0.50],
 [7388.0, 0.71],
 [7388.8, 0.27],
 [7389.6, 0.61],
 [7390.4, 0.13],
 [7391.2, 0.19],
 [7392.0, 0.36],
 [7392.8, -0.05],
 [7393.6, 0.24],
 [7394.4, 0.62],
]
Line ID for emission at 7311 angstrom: H-alpha 6563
